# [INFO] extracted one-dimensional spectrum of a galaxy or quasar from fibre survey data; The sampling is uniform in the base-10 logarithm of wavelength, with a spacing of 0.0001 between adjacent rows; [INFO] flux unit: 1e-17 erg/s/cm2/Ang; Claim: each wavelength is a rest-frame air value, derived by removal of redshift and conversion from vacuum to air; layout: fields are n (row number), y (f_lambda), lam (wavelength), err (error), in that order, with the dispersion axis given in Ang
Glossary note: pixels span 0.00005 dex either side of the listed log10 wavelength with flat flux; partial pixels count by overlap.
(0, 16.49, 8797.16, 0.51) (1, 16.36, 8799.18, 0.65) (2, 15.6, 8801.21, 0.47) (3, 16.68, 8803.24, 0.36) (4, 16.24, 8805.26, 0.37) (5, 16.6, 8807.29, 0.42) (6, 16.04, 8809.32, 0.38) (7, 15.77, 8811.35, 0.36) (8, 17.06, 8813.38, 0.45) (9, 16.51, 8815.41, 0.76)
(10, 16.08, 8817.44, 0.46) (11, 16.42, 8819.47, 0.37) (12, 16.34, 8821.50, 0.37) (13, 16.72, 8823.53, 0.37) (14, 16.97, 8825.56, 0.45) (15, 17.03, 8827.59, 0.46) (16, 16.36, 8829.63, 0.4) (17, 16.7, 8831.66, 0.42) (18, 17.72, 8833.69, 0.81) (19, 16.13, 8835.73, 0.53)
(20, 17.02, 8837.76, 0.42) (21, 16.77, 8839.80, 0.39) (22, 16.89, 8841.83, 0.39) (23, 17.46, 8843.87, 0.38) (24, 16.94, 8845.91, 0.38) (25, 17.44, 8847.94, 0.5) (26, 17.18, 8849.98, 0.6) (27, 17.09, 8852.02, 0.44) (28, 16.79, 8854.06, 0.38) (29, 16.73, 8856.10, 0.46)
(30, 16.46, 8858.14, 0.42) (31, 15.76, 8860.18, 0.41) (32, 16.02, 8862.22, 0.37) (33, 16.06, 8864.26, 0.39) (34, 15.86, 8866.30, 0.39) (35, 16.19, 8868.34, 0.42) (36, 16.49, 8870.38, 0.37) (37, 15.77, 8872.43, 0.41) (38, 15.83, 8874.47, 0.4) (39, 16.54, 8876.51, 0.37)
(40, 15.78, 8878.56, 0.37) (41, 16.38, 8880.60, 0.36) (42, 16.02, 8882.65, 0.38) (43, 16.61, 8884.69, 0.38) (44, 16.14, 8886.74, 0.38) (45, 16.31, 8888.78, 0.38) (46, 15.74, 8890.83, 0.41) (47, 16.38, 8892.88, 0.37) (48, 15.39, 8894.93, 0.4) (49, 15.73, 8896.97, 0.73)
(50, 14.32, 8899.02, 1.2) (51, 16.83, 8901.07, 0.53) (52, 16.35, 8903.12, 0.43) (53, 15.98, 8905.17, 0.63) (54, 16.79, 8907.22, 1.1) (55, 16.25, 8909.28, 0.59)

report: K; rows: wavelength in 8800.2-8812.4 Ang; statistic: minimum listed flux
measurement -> 15.6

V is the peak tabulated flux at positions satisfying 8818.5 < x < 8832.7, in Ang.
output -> 17.03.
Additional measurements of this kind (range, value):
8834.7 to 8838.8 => 17.02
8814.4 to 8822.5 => 16.51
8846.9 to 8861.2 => 17.44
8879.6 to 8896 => 16.61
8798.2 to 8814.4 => 17.06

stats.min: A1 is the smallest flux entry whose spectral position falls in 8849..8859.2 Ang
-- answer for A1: 16.46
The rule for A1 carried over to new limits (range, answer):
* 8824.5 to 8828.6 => 16.97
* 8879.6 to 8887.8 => 16.02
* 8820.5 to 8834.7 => 16.34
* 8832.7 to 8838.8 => 16.13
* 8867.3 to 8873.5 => 15.77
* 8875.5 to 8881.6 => 15.78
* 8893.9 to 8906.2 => 14.32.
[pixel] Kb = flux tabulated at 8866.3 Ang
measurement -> 15.86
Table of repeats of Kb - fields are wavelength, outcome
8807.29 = 16.6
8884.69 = 16.61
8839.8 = 16.77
